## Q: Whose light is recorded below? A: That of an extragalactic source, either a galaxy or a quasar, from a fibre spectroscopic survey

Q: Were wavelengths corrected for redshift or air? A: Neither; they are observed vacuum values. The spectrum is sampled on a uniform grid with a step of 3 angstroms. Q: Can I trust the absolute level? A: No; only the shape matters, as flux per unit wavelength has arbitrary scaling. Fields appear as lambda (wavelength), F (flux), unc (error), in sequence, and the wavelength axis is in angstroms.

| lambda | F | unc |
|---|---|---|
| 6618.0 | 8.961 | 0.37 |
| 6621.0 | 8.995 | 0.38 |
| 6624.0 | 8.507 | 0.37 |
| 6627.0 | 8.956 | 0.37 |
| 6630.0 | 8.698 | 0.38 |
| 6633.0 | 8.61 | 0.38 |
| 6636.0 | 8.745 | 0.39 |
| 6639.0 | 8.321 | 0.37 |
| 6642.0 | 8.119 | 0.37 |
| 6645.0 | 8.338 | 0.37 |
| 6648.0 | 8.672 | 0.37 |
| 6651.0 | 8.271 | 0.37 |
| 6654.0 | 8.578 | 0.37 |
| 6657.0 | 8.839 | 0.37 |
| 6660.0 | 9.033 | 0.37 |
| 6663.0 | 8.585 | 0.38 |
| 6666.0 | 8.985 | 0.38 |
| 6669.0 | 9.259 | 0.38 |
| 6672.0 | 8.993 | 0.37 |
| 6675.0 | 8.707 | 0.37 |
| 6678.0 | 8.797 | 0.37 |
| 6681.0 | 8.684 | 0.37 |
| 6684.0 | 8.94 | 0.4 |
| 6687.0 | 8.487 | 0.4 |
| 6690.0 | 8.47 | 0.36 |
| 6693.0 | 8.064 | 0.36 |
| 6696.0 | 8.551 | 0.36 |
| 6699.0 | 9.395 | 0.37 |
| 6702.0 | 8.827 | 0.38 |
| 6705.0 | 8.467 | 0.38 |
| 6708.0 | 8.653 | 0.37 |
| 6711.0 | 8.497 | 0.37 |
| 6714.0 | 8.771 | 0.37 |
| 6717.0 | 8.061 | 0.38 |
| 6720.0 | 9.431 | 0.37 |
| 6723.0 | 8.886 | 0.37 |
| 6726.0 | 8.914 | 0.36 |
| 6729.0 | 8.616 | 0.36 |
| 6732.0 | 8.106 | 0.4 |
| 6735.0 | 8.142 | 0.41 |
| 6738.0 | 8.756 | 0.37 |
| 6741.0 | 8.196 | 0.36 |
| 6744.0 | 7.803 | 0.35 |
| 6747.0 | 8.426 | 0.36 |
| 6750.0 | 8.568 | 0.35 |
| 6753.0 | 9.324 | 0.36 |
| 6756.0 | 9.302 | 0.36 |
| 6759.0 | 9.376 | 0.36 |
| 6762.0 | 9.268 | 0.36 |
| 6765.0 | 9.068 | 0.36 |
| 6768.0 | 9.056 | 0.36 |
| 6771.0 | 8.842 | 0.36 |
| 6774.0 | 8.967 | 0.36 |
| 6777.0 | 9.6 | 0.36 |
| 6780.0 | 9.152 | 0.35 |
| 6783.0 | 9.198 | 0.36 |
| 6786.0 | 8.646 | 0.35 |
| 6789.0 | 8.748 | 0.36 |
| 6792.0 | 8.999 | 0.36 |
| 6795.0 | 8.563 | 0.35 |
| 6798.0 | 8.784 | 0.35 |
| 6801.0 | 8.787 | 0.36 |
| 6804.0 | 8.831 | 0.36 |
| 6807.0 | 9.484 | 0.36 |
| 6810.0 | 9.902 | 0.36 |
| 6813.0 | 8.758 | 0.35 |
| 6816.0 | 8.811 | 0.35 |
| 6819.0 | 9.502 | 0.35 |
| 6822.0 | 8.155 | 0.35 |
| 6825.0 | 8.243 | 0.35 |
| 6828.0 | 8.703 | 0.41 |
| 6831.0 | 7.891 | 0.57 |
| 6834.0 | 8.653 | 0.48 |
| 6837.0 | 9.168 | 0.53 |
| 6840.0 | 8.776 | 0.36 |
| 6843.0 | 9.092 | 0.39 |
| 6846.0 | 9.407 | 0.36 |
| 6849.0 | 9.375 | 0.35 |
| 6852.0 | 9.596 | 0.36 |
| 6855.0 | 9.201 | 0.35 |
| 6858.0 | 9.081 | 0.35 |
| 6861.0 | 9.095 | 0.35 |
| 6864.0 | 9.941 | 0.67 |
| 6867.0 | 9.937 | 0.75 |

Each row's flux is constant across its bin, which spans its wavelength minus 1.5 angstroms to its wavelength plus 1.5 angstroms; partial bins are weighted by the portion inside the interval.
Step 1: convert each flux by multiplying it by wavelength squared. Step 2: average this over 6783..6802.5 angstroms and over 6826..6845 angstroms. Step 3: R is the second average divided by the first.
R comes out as 1.00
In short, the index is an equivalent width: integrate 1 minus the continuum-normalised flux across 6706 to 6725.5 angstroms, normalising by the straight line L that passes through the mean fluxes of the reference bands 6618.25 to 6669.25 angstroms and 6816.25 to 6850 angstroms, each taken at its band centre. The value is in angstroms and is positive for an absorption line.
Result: 0.0 angstroms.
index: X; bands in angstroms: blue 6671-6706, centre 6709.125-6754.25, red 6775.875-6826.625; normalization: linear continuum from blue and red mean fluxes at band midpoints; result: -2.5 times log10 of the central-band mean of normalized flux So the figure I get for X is 0.03 mag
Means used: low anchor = 8.7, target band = 8.56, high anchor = 8.95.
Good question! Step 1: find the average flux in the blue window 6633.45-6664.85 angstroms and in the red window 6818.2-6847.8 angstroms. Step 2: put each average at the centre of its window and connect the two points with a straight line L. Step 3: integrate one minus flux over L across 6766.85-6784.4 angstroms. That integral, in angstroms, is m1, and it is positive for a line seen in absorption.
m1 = -0.9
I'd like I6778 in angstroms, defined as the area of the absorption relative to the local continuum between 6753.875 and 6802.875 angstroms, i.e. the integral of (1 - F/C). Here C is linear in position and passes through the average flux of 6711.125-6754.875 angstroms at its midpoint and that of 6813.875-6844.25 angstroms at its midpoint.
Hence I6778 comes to -2.2 angstroms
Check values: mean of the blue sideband 8.58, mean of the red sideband 8.7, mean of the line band 9.02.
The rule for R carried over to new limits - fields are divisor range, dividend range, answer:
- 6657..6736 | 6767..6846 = 1.06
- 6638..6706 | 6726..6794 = 1.04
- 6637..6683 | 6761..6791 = 1.08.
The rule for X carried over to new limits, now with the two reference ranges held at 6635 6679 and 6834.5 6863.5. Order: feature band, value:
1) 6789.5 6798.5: 0.034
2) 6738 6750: 0.082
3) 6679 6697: 0.028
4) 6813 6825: 0.046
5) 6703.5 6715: 0.029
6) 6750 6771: -0.023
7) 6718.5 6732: 0.000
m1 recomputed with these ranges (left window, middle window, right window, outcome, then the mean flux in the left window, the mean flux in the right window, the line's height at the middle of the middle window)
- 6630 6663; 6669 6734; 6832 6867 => 0.37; 8.56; 9.23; 8.74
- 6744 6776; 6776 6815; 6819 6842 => -1.09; 8.97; 8.59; 8.78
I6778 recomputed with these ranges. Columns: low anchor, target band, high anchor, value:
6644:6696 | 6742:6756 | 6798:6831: 0.3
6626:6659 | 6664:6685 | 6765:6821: -0.6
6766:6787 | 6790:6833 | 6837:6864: 1.6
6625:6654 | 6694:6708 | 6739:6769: -0.1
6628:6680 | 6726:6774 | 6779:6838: 0.3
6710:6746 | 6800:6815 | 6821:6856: -0.7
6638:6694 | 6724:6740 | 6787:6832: 0.4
